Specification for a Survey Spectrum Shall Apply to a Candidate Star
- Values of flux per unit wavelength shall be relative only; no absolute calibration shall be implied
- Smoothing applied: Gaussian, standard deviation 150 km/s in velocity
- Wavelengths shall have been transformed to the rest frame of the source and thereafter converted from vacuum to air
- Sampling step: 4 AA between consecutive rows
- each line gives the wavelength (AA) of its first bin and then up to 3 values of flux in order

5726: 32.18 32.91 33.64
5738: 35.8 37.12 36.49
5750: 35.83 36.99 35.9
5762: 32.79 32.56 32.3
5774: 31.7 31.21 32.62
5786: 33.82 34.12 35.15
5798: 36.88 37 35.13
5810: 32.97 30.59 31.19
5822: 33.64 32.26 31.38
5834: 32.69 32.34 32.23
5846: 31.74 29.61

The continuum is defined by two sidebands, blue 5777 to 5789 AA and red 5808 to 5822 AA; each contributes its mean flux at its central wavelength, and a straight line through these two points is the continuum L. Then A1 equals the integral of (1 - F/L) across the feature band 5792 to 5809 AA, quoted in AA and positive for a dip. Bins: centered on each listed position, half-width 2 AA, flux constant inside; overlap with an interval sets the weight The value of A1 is -1.9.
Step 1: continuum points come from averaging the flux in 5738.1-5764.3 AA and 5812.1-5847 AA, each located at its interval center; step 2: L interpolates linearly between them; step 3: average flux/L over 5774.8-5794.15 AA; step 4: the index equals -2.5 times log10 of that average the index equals 0.03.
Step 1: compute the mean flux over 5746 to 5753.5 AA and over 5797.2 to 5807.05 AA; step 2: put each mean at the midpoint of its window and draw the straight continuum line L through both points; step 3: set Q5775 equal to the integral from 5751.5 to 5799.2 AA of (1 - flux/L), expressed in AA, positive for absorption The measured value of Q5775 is 3.29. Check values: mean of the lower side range 36.2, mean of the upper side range 36.4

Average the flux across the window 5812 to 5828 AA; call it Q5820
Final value 31.9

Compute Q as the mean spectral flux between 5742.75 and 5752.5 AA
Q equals 36.3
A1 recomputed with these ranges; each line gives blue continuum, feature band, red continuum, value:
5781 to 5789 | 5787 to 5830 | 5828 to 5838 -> -1.3 AA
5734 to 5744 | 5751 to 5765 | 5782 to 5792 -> 0.0 AA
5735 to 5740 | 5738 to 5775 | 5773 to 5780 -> -1.4 AA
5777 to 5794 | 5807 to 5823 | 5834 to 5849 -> 0.2 AA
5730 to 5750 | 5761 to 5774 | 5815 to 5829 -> 0.7 AA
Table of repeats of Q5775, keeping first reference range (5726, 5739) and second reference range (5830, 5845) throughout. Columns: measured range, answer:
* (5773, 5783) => 0.4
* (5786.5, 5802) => -1.2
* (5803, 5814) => -0.4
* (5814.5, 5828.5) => 0.1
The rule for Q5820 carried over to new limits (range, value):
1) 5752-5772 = 34.1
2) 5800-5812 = 35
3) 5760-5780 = 32.1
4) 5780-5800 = 34.5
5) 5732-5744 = 35.5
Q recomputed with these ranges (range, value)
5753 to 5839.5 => 33.4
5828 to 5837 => 32.1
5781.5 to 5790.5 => 33.6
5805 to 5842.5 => 32.4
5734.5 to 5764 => 35.7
